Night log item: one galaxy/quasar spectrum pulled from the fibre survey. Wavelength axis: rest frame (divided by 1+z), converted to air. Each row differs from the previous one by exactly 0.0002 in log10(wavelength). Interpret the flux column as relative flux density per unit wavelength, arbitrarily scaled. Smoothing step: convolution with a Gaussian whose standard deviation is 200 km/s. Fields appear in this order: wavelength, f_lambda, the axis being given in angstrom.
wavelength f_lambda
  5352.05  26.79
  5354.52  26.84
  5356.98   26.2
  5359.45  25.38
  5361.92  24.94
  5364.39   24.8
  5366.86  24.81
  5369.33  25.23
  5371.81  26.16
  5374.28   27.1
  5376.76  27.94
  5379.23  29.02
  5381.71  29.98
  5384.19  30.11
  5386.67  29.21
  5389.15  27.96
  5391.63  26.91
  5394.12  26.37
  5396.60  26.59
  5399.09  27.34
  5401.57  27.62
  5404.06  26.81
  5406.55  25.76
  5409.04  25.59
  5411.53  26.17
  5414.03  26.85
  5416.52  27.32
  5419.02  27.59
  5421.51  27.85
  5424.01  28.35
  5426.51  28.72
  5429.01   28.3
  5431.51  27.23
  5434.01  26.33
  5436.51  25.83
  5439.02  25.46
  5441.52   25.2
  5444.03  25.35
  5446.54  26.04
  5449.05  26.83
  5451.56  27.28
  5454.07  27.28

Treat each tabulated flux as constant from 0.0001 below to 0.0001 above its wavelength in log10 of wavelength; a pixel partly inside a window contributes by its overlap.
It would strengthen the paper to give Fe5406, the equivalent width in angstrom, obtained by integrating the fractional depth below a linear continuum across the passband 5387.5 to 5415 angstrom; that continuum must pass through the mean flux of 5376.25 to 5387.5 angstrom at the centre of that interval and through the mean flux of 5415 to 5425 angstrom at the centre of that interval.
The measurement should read 1.71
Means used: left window 29.3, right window 27.7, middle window 26.8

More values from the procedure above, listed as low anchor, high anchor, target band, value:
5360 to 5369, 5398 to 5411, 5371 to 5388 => -2.0 angstrom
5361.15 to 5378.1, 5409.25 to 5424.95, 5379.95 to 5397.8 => -1.2 angstrom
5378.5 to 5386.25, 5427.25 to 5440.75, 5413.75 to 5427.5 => -0.2 angstrom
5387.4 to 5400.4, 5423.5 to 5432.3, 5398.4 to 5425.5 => 0.6 angstrom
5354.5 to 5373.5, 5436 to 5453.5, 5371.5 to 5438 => -4.3 angstrom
